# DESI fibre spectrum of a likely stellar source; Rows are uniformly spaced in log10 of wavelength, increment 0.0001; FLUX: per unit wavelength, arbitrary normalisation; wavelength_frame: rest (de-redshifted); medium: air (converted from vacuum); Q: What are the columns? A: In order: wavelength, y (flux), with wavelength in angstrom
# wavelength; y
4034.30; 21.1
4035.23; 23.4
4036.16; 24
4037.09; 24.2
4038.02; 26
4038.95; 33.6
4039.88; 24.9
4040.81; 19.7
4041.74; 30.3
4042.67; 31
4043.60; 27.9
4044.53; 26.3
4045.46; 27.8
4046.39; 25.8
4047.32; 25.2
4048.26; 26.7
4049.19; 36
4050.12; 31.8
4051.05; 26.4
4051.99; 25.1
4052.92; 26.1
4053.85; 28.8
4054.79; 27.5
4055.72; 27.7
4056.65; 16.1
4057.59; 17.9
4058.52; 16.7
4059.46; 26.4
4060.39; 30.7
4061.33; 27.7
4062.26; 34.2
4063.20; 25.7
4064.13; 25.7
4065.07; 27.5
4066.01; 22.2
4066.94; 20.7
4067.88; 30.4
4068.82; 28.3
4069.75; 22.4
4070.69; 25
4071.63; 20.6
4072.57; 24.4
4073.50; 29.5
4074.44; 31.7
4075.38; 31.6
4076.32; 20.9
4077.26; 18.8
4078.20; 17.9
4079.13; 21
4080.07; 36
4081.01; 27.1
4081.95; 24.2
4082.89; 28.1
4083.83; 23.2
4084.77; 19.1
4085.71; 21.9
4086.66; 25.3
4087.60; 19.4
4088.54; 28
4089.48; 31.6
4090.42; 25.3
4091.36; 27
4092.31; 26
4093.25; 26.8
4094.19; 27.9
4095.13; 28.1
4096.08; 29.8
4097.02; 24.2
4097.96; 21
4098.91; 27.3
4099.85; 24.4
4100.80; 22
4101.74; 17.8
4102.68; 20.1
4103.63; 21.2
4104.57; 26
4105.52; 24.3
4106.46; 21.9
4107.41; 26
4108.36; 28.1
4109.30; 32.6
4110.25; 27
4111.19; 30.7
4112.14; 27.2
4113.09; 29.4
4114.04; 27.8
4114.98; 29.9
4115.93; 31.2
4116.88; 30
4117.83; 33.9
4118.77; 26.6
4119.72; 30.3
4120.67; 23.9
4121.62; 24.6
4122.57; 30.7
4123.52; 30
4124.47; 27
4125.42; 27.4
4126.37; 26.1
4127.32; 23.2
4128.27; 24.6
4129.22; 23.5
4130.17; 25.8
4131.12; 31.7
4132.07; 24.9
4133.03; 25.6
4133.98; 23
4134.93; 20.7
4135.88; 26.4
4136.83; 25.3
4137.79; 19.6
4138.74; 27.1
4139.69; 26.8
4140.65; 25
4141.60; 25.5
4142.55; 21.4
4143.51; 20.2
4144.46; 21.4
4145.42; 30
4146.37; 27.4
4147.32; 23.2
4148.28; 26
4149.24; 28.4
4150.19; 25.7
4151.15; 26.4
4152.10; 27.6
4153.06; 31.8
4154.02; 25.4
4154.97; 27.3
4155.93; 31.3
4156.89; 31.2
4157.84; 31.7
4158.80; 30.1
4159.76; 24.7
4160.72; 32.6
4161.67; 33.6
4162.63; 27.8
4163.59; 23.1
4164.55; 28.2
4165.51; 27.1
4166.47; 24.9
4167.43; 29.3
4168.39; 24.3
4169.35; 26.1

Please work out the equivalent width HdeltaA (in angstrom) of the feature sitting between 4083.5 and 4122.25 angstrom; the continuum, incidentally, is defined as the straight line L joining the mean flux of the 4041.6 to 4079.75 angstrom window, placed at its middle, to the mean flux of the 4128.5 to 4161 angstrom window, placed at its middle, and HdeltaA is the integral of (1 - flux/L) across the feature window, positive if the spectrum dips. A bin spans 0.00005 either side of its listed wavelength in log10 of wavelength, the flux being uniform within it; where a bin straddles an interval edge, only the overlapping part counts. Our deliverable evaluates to 0.0 angstrom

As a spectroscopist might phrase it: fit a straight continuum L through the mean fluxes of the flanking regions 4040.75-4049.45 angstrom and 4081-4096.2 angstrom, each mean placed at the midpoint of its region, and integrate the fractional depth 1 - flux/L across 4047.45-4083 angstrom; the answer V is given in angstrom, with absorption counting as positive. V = 1.2 angstrom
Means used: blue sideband 27.9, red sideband 25.7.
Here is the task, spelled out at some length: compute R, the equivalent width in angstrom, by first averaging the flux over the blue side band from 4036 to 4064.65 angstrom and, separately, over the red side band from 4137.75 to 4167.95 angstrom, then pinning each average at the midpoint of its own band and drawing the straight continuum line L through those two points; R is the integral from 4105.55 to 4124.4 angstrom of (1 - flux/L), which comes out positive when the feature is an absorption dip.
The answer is -1.1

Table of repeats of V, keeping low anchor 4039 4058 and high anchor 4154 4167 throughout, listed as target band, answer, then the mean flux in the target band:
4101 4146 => 3.1 angstrom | 26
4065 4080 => 1.3 angstrom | 24.8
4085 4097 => 0.5 angstrom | 26.2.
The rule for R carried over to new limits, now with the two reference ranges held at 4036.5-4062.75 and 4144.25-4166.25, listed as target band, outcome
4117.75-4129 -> 0.22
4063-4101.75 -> 2.69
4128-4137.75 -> 0.98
